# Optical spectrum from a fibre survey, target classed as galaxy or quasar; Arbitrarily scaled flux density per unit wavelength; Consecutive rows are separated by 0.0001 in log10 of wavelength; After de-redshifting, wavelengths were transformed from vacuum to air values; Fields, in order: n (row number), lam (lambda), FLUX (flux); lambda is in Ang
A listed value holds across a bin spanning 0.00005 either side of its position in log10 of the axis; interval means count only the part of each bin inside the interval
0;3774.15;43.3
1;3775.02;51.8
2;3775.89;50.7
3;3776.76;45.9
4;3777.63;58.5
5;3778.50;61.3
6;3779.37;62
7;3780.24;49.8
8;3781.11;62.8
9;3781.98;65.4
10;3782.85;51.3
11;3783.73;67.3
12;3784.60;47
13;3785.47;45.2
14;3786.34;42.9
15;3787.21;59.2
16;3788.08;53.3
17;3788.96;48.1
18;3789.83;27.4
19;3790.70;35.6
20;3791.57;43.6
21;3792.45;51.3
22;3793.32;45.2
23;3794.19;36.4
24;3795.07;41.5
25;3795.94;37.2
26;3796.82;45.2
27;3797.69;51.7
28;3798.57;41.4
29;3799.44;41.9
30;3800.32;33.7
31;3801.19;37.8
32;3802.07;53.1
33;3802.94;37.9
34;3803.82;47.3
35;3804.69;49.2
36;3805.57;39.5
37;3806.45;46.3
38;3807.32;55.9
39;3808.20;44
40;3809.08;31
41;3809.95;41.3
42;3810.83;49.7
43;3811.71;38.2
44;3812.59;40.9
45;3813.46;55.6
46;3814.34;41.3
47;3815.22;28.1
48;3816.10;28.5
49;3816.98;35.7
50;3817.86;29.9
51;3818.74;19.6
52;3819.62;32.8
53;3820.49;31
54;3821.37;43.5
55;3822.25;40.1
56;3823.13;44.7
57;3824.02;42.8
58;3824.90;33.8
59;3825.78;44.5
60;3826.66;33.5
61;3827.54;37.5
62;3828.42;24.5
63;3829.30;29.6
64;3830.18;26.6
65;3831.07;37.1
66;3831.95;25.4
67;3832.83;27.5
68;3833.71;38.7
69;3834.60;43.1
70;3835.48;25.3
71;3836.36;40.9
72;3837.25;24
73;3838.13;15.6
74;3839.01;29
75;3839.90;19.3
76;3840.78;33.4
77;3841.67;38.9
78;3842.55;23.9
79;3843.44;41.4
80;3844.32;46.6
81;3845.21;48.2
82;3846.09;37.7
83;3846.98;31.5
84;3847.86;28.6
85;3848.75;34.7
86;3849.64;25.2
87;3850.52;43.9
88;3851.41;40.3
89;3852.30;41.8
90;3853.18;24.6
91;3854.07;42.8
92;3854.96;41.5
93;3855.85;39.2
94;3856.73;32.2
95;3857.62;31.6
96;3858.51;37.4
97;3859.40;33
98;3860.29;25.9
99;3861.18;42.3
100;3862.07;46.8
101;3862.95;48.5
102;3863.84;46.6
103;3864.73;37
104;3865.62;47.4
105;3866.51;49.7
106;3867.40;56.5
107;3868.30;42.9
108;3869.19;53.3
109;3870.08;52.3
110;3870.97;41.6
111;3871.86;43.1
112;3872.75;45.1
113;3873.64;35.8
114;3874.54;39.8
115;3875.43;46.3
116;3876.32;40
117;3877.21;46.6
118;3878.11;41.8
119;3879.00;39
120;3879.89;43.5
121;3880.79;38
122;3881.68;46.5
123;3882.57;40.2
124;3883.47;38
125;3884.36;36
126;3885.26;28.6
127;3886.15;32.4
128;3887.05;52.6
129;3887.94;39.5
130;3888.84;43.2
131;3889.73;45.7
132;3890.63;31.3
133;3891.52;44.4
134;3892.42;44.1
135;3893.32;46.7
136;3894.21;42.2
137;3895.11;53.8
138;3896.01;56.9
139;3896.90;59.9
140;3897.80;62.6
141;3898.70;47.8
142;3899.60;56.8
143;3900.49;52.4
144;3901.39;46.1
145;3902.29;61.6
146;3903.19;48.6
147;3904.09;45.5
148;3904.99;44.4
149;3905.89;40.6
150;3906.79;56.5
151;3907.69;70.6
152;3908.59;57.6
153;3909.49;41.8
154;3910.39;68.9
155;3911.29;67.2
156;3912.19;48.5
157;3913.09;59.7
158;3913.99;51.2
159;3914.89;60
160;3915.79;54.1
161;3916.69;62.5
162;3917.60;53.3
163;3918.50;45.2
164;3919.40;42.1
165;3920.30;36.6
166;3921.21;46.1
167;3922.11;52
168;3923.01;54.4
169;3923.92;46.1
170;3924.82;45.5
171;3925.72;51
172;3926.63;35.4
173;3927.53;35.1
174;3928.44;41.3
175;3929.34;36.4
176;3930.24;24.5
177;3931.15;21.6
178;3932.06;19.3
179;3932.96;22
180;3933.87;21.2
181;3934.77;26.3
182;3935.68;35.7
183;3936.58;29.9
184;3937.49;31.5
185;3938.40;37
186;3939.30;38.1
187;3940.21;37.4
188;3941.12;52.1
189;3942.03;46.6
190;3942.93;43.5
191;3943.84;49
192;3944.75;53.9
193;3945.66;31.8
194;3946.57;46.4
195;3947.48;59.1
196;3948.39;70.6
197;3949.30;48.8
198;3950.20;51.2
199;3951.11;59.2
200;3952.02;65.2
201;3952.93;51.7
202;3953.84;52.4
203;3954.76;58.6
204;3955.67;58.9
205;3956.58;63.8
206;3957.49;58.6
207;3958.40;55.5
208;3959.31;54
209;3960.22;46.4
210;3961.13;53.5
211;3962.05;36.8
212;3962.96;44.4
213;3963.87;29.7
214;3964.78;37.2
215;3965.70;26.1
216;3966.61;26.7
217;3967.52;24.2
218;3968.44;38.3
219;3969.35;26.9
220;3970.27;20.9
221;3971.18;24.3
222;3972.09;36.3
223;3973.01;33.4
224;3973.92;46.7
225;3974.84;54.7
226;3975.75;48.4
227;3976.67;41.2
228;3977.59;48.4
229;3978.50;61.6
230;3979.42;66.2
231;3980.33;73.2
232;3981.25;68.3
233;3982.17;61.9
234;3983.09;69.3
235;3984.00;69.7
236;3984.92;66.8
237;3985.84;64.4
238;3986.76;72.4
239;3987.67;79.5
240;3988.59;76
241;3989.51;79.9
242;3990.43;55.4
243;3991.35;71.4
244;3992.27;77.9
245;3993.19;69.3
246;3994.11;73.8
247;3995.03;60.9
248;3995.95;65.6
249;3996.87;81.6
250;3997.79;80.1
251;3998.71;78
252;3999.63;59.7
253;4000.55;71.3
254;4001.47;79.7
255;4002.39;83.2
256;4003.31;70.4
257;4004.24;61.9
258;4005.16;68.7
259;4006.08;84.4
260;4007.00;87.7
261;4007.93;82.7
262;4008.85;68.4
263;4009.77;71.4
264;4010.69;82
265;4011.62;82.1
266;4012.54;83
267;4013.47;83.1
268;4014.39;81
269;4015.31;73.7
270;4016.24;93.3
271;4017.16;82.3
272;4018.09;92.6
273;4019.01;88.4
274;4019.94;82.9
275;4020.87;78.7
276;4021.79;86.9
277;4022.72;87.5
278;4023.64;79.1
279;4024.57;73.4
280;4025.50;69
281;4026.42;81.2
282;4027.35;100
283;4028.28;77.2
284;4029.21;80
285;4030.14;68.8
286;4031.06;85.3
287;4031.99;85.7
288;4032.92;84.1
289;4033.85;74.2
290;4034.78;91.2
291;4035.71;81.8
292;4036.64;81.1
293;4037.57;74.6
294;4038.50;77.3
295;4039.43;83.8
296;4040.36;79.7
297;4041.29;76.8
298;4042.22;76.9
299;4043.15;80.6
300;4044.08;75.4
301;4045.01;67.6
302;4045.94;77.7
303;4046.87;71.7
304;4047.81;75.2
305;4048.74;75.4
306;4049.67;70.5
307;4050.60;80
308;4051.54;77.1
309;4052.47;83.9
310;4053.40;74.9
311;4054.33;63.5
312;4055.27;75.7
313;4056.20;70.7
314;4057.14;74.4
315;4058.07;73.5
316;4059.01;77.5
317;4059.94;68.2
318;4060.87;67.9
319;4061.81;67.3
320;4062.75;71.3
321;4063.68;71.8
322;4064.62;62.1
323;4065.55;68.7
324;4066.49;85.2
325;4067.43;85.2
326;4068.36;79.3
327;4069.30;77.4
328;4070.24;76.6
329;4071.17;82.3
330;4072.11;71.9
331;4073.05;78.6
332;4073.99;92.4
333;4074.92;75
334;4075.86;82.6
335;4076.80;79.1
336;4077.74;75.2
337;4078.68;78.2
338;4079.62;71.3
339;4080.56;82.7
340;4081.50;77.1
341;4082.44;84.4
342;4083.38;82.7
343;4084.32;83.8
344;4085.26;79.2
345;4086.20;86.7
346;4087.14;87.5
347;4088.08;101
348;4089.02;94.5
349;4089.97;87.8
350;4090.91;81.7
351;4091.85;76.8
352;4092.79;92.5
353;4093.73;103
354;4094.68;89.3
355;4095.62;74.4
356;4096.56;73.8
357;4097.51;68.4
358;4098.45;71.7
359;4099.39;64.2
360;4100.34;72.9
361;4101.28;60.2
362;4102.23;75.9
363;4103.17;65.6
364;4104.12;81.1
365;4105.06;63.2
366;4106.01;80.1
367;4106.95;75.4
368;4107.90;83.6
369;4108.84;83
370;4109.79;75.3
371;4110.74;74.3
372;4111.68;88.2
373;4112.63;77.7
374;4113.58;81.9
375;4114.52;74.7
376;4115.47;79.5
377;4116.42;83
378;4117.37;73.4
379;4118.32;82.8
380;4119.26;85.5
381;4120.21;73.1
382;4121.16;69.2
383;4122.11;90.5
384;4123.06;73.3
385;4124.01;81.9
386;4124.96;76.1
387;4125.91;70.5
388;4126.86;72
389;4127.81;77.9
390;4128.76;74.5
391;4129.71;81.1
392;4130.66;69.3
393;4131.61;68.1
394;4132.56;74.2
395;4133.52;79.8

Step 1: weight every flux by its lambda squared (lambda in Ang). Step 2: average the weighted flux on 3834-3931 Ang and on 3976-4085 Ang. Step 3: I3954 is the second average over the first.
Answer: 1.89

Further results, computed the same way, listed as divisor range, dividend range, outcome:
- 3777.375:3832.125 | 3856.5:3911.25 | 1.12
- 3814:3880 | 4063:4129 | 2.40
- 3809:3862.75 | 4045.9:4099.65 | 2.50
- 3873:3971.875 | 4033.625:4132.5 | 1.88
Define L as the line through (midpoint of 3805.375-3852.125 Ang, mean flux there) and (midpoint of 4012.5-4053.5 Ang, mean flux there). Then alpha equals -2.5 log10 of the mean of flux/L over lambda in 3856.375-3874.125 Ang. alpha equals 0.03 mag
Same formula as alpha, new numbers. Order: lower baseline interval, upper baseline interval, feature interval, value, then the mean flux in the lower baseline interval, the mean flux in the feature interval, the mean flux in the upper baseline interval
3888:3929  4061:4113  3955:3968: 0.301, 50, 44.2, 78.7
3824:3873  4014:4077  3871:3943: 0.101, 37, 44.4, 78.2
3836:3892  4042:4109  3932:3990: 0.176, 39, 48.4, 77.4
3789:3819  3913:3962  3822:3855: 0.224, 40.9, 34.3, 45.8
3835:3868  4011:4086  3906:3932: 0.054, 36.6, 48.2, 78.5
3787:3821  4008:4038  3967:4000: 0.253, 41.1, 59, 81.4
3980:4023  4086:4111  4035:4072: 0.031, 75.8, 75.5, 79.3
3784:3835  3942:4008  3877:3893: 0.181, 40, 40.6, 57.5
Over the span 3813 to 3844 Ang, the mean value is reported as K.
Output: 33.4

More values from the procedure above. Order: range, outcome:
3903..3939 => 44.1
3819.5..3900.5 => 39.6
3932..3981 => 44.3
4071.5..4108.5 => 79.6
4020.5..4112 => 78.2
